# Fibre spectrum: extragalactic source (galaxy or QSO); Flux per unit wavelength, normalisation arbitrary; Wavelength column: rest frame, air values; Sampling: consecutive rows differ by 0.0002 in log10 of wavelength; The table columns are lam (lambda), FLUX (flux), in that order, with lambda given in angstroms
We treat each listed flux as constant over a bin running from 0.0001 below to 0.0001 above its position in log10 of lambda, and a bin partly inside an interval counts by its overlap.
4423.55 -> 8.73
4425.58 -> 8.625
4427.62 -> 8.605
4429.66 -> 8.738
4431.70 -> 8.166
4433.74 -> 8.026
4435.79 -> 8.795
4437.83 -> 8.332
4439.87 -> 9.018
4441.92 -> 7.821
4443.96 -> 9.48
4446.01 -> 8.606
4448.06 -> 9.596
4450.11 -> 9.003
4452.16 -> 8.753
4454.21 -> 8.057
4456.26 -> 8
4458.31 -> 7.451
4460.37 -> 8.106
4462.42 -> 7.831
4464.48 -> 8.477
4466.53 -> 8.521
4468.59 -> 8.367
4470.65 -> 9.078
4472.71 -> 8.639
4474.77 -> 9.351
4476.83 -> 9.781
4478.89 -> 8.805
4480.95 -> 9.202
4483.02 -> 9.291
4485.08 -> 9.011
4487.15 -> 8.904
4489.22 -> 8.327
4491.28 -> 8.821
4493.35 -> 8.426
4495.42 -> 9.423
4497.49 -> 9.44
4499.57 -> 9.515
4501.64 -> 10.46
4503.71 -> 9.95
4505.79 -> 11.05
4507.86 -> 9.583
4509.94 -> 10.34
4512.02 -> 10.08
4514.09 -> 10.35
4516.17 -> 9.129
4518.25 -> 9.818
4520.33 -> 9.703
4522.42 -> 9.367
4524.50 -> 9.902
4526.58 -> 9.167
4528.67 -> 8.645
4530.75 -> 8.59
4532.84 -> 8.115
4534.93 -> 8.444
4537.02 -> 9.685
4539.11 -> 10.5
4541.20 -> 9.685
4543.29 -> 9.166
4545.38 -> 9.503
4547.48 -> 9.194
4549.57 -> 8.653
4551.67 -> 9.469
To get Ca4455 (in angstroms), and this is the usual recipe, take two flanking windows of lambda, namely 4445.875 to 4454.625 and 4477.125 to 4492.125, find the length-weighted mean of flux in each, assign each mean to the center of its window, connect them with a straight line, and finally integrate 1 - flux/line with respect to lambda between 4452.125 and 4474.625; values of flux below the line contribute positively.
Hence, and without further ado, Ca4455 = 1.5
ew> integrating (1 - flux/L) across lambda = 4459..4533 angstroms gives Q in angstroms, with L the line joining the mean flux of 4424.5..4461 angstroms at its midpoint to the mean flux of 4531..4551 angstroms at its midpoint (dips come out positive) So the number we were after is -2.8 angstroms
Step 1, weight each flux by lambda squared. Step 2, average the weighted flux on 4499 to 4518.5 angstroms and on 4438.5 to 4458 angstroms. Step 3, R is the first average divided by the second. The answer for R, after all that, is 1.2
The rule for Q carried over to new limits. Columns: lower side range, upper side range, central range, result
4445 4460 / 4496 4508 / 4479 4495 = 1.1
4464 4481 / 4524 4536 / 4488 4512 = -2.0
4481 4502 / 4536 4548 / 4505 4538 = -0.2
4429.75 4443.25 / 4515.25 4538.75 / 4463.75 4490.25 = -0.5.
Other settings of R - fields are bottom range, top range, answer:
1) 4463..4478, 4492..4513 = 1.12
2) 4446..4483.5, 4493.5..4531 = 1.14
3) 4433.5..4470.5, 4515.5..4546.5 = 1.14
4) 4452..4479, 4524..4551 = 1.11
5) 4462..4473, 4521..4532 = 1.10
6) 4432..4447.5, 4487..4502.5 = 1.09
